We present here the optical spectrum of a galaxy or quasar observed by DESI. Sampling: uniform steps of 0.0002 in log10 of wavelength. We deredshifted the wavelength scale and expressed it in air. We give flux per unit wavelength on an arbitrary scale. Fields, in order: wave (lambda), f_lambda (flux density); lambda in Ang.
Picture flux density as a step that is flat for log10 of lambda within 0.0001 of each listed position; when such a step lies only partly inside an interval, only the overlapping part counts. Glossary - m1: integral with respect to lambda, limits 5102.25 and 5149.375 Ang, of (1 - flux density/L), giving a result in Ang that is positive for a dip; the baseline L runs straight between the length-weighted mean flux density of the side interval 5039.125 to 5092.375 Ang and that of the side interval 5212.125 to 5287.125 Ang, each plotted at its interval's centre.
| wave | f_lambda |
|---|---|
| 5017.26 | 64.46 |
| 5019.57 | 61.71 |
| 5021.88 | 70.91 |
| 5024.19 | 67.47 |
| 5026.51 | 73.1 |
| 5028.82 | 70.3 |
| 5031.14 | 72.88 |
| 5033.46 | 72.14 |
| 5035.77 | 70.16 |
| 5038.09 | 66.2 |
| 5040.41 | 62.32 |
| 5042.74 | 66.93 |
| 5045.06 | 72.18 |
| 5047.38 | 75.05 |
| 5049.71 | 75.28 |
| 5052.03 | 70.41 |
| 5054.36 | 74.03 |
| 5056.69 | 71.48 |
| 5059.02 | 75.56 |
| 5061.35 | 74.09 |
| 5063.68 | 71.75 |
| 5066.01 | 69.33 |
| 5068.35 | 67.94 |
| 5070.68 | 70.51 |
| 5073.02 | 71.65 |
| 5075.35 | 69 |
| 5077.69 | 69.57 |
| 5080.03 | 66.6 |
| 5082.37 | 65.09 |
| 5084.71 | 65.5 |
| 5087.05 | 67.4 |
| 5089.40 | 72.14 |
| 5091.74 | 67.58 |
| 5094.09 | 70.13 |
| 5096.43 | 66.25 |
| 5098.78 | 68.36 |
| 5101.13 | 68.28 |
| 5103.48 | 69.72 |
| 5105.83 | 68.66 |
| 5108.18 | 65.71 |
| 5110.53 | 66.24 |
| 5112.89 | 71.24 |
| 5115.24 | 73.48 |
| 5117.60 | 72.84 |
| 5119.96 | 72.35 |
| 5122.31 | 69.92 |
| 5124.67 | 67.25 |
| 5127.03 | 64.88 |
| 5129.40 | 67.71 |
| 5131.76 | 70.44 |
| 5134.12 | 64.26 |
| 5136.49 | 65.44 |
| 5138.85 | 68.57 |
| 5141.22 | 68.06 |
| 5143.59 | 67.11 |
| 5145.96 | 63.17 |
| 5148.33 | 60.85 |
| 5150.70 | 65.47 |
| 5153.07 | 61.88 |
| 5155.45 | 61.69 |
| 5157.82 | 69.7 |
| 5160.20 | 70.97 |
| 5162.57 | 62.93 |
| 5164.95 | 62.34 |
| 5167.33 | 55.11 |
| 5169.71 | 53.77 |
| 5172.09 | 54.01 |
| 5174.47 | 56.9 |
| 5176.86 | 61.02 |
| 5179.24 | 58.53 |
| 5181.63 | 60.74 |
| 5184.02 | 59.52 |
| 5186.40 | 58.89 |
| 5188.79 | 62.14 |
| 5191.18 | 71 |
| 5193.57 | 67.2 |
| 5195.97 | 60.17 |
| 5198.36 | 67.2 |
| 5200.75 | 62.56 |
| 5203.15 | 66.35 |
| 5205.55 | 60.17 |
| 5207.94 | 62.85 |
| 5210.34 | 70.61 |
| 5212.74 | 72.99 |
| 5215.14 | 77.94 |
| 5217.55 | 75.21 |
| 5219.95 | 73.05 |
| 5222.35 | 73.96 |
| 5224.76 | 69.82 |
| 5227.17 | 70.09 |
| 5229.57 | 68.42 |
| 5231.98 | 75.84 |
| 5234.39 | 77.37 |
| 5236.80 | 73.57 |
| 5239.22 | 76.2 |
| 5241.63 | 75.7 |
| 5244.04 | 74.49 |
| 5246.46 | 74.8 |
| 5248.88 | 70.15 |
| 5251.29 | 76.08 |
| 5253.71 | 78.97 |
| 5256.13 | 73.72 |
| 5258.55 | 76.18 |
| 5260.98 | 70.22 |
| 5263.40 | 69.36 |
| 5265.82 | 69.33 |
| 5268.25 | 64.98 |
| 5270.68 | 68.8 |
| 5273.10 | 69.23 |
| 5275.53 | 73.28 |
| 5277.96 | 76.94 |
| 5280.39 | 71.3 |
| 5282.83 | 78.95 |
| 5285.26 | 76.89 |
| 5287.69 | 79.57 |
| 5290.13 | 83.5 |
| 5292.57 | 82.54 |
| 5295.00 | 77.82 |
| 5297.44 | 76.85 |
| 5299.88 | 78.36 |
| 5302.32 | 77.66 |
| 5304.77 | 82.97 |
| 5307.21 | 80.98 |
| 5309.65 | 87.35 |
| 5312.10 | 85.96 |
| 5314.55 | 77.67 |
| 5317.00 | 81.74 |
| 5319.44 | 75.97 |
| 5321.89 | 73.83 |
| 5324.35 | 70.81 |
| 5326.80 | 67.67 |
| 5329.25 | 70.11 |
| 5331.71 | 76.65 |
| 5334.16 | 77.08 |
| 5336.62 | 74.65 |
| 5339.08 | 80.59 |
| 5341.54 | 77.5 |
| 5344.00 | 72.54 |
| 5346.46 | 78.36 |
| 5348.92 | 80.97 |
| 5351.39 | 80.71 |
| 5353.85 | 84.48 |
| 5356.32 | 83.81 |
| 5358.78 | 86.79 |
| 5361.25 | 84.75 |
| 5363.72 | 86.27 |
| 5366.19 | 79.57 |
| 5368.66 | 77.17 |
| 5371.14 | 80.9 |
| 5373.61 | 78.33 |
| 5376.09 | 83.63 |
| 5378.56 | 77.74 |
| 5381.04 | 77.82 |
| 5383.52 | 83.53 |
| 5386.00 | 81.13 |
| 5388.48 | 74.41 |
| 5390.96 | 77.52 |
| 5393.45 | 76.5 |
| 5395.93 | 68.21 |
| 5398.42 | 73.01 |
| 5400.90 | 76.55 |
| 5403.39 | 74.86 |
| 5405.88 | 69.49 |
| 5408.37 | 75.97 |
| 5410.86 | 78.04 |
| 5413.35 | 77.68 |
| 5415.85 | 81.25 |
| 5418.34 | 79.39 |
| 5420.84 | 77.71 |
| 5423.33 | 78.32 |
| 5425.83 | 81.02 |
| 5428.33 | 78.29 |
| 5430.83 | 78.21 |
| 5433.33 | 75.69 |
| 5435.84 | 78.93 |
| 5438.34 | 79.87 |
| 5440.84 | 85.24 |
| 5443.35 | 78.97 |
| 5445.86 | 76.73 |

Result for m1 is 2.1 Ang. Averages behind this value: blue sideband 70.1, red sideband 73.4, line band 67.9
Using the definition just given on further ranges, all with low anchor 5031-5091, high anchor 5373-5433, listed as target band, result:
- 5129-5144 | 0.9 Ang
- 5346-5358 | -0.9 Ang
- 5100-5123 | 0.4 Ang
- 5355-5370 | -1.3 Ang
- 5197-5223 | 1.5 Ang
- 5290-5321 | -2.1 Ang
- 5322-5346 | 0.5 Ang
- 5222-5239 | 0.2 Ang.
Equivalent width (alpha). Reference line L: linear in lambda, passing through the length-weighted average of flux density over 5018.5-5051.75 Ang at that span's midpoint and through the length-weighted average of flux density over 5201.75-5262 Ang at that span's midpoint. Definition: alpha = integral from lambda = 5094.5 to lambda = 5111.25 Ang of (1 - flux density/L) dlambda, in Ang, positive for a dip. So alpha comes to 0.7 Ang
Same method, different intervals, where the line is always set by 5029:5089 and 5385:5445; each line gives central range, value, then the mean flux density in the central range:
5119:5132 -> 0.5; 68.6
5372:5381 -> -0.4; 79.7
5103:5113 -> 0.5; 67.9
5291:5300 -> -0.5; 79.2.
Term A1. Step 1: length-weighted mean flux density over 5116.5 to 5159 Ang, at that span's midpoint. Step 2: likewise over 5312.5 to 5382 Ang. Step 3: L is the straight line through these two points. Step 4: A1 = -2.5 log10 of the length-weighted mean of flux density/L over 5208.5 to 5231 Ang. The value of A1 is -0.01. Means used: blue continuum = 66.7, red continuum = 78.6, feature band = 72.2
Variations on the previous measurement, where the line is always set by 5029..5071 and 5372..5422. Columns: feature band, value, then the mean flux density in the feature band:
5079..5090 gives 0.07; 67.1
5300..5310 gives -0.08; 81.4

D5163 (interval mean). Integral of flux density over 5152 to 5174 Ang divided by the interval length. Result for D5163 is 61.2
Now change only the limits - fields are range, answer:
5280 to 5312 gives 80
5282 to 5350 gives 78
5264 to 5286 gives 72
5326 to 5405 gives 78.3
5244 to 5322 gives 76.3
